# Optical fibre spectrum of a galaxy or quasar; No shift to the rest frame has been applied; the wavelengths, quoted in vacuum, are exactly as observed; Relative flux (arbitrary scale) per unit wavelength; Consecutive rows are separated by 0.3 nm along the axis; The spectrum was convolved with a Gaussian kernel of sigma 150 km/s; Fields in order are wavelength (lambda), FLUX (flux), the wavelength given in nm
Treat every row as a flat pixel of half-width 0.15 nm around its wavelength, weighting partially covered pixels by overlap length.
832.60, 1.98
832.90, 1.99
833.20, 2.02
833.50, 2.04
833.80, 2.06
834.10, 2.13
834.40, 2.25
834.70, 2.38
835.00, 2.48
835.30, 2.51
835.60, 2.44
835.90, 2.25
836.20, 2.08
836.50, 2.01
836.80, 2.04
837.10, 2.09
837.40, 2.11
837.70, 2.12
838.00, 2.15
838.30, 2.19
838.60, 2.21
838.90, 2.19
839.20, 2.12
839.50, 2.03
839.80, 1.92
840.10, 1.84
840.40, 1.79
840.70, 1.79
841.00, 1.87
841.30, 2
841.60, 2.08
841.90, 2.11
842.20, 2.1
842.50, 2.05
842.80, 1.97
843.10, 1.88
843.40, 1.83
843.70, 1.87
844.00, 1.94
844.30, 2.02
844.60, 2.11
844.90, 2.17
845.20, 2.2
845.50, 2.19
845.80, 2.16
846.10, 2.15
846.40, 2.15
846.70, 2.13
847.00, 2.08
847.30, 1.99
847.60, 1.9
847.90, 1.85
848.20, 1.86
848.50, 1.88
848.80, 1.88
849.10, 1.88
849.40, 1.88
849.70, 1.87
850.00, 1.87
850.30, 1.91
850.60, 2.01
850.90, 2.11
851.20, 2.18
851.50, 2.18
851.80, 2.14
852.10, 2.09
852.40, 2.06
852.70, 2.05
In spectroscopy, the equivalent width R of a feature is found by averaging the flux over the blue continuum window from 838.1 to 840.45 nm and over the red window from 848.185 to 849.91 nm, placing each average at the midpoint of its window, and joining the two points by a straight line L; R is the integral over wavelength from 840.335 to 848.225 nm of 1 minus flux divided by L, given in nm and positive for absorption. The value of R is -0.22 nm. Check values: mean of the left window 2.05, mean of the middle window 2.01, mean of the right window 1.88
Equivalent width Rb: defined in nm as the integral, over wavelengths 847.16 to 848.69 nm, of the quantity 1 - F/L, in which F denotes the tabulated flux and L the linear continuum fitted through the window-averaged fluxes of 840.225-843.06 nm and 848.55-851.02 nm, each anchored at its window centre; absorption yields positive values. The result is 0.030 nm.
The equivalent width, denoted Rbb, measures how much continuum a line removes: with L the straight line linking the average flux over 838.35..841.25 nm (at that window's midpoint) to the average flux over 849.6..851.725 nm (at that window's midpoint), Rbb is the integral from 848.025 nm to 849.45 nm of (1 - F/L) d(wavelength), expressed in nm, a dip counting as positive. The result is 0.10 nm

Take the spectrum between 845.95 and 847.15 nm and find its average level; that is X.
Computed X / 2.13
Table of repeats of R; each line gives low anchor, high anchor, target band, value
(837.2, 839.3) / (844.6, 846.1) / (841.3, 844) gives 0.22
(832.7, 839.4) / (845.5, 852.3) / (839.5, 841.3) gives 0.21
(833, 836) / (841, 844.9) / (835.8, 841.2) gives 0.23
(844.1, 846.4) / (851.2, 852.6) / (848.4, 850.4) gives 0.23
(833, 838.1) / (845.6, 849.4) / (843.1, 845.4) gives 0.03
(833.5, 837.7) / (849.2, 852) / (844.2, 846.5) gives -0.07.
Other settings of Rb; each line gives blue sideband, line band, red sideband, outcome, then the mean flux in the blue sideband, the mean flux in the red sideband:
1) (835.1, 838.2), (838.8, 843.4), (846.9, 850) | 0.227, 2.19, 1.9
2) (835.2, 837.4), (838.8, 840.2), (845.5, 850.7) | 0.073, 2.19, 1.97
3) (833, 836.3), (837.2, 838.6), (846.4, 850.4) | 0.011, 2.24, 1.93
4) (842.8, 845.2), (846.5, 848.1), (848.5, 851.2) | -0.025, 1.99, 1.94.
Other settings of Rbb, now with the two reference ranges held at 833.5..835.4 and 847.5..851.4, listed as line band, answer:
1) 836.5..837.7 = 0.08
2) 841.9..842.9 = 0.02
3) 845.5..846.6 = -0.08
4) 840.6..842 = 0.10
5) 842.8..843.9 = 0.10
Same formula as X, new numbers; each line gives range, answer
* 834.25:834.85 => 2.31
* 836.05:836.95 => 2.04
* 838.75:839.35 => 2.15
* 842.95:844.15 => 1.88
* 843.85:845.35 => 2.09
